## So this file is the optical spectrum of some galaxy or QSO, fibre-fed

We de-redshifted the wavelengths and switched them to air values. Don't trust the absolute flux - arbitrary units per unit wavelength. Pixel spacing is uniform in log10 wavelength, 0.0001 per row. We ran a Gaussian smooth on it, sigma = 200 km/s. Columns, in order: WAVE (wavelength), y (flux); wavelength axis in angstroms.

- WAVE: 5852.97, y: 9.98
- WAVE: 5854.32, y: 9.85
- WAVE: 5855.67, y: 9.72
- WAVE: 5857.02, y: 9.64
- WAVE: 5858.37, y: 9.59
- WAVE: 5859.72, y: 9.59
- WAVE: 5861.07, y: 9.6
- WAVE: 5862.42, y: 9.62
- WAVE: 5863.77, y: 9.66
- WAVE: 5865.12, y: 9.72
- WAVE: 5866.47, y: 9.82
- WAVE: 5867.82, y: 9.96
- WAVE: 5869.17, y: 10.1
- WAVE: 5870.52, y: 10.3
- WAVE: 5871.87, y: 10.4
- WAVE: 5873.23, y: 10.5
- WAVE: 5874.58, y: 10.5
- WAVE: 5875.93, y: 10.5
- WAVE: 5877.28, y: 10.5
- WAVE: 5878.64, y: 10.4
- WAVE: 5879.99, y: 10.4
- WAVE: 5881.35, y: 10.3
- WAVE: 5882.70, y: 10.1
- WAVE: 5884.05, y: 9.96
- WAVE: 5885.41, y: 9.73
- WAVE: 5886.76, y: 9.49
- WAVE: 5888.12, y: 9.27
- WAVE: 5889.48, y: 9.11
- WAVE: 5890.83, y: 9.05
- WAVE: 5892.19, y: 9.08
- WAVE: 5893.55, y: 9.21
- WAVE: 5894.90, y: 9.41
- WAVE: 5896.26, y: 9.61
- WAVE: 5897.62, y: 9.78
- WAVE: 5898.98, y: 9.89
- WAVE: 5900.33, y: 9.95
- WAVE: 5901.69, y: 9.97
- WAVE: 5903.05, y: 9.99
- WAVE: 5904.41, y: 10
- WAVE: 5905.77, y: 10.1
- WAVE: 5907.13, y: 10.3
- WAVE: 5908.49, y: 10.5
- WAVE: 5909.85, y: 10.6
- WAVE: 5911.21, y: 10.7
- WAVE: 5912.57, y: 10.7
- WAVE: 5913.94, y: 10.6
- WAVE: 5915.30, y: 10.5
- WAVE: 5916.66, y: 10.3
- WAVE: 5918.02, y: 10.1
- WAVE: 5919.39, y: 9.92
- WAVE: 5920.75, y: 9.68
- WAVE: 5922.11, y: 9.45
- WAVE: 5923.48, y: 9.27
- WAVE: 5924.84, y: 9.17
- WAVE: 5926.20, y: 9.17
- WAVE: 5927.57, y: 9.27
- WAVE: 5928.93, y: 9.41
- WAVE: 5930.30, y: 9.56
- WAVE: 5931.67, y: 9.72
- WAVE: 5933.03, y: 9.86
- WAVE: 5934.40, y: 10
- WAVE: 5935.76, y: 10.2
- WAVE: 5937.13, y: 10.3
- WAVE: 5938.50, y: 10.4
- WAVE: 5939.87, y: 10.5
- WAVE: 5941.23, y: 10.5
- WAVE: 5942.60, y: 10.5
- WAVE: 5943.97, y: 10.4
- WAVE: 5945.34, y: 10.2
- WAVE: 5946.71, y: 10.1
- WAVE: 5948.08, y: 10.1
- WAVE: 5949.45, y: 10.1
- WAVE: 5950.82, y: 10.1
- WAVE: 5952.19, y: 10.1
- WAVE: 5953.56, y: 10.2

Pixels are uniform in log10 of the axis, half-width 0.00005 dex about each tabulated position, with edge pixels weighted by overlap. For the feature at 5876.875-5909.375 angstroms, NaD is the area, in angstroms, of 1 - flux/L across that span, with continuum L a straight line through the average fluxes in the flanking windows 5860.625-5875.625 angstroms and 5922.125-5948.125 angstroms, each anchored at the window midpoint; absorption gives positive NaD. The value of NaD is 0.5 angstroms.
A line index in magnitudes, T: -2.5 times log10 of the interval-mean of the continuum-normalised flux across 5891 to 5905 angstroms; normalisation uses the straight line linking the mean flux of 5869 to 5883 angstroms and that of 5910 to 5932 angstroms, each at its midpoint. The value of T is 0.05 mag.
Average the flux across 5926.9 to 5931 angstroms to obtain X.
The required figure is 9.41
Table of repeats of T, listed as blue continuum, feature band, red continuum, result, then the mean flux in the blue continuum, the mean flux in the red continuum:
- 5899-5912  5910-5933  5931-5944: 0.04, 10.2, 10.2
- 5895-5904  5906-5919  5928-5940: -0.06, 9.84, 9.95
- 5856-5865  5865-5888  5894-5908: -0.05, 9.62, 9.9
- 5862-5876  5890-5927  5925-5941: 0.01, 10.1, 9.85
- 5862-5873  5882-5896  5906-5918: 0.09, 9.98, 10.5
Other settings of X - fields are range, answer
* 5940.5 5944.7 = 10.5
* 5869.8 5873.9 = 10.4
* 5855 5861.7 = 9.62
